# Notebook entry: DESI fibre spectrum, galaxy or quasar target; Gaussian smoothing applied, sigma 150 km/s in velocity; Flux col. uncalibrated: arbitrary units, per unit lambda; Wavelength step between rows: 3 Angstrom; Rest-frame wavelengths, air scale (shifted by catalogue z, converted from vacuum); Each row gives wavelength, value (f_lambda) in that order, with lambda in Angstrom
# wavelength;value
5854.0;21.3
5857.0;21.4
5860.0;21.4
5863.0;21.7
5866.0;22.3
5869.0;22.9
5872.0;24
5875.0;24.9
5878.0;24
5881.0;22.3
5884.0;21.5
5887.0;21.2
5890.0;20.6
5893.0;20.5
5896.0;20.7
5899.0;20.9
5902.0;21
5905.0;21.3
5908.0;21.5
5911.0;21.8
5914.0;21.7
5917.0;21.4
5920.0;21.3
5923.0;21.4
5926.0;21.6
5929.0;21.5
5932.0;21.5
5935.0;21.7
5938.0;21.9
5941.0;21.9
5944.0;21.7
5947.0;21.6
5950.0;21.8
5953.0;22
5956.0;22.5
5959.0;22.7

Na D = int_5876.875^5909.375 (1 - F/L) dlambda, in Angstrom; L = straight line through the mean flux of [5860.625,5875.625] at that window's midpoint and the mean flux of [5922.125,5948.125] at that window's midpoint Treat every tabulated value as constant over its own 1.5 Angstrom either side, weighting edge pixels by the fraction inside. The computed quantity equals 1.58 Angstrom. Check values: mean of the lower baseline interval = 23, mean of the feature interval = 21.4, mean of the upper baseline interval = 21.7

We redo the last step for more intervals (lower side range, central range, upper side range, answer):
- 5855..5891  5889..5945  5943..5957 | 1.9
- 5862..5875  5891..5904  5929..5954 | 1.0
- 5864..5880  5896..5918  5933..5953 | 1.3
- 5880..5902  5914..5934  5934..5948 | 0.0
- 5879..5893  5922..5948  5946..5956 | 0.2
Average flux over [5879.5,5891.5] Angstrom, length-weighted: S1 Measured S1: 21.4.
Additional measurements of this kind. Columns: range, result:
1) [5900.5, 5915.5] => 21.5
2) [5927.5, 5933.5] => 21.5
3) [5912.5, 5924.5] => 21.4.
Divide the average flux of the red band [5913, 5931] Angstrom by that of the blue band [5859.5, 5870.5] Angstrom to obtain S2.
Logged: 0.97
